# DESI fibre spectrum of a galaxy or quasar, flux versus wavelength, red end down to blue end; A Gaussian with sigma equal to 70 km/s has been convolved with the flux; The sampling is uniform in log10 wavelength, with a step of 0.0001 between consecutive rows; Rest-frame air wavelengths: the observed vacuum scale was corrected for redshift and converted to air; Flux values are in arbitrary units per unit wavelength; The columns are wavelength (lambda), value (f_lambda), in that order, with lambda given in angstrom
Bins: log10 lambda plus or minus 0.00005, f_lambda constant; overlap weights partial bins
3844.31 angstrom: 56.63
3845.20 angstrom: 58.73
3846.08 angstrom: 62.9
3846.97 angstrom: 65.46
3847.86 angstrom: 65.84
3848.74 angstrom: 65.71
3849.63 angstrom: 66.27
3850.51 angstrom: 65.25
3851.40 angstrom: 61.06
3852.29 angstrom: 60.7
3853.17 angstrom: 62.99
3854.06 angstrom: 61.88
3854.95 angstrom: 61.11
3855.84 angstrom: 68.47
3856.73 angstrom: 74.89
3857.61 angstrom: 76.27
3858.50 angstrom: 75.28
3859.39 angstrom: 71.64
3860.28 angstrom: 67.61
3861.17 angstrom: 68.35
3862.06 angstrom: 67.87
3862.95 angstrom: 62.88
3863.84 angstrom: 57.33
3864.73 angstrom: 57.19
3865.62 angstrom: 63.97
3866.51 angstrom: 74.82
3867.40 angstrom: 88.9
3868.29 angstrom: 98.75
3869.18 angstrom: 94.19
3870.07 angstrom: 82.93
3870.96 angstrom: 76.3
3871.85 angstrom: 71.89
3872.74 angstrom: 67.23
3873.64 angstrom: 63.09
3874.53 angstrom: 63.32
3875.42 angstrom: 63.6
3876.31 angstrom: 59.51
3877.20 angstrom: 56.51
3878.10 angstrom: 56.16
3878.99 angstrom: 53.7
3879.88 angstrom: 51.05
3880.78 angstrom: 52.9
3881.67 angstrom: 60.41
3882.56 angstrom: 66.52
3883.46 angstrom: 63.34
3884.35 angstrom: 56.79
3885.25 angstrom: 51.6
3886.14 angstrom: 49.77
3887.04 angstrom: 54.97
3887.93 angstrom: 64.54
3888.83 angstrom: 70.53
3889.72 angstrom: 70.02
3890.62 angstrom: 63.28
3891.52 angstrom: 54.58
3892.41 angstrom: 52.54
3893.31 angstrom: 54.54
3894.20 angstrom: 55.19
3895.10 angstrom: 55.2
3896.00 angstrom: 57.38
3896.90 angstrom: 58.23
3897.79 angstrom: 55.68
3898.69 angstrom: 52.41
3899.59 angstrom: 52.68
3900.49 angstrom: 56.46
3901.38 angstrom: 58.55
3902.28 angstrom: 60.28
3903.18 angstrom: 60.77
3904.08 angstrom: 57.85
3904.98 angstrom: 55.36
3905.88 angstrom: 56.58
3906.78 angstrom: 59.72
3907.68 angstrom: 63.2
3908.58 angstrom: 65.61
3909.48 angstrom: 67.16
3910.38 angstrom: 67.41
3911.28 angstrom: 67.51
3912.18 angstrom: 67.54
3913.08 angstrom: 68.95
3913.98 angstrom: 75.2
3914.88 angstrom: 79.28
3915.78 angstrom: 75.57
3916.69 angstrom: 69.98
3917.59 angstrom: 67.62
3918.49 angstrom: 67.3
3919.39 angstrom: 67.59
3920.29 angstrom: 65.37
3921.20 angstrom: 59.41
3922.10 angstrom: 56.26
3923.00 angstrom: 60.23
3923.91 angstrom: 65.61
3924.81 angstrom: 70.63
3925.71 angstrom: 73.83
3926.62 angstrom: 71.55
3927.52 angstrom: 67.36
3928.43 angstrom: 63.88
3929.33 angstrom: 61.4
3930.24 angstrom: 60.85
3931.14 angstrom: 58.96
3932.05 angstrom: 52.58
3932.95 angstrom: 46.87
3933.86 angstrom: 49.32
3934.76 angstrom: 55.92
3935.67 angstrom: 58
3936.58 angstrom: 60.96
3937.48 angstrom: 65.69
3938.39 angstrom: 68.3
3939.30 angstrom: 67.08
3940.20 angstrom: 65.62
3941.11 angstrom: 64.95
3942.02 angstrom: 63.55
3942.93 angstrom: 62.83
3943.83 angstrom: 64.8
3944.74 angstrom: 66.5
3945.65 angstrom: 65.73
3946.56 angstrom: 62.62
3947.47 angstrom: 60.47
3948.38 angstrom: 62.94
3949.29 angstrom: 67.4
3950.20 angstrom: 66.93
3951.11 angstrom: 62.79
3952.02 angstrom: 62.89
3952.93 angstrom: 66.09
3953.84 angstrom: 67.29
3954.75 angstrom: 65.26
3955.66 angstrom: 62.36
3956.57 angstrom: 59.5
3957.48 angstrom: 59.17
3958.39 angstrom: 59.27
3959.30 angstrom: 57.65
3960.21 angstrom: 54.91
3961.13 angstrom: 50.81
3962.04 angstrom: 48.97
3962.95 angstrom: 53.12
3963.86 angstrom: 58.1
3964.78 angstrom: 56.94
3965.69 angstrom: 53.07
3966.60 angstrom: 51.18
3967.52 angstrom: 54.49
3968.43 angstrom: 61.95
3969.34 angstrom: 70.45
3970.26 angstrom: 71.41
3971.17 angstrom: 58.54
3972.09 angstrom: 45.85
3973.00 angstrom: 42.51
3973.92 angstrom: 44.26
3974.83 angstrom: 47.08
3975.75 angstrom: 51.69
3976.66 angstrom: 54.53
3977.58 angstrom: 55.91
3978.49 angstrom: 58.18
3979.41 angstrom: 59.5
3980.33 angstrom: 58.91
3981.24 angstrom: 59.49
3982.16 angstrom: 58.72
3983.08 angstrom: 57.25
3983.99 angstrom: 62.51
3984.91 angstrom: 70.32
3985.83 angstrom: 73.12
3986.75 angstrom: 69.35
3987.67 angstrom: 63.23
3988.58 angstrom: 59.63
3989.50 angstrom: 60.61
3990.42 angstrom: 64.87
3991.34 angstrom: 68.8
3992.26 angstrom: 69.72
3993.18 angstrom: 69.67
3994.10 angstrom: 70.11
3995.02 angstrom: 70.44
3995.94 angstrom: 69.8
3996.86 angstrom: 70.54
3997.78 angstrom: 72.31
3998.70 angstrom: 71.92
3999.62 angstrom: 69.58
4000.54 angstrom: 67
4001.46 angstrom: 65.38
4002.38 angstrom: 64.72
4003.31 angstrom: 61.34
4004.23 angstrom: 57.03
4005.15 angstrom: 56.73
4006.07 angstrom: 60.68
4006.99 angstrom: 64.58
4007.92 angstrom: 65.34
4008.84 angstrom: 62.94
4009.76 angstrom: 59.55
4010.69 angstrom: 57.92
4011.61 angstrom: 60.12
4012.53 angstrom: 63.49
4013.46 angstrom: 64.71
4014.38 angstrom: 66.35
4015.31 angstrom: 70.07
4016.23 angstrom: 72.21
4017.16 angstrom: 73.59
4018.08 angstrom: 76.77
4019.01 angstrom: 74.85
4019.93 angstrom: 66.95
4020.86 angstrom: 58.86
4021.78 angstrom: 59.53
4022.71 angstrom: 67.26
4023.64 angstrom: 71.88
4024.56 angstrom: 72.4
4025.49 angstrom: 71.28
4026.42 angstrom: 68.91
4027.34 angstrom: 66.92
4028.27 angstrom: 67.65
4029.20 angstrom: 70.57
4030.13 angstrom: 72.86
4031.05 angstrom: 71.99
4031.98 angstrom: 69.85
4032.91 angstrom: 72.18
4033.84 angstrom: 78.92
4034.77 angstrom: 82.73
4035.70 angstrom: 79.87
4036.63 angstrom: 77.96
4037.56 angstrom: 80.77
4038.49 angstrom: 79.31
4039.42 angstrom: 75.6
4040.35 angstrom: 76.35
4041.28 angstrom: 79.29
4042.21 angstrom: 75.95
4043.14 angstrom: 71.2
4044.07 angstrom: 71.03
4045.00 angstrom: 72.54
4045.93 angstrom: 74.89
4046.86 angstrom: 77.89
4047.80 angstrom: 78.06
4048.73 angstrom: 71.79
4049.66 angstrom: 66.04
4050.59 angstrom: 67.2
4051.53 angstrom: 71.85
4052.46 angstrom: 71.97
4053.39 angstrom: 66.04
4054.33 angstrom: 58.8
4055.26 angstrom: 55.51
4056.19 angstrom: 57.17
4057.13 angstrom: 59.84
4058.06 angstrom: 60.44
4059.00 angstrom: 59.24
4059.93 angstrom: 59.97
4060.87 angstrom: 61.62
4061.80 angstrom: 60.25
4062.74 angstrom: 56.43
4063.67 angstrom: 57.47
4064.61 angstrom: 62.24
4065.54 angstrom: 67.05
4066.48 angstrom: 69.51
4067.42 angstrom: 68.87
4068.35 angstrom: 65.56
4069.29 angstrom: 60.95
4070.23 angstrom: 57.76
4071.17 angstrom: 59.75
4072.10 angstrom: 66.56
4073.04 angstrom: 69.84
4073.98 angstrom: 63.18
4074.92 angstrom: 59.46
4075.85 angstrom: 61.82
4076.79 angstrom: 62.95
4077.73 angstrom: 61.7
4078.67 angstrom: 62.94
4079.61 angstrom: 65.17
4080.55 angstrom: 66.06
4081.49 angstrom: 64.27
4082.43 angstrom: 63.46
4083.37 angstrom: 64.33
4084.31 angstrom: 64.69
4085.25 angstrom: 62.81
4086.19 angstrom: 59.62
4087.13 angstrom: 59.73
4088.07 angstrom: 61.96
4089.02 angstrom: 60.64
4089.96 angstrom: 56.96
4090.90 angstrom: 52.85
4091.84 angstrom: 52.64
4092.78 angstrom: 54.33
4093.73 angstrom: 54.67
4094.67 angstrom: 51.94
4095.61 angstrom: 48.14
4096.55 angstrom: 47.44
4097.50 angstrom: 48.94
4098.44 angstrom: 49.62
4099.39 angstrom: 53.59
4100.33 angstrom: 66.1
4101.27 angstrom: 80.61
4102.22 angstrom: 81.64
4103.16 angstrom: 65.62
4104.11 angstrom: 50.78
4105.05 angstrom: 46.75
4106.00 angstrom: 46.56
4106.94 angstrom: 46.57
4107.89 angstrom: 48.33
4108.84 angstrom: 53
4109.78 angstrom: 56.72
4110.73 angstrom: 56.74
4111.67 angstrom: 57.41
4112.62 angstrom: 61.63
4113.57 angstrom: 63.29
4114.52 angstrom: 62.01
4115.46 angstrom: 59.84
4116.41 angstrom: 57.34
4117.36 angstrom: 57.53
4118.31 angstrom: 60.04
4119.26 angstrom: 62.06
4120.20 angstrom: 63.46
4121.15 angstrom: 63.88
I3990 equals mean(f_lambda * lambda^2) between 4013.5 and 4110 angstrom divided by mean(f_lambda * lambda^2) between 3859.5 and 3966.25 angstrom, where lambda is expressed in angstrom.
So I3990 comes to 1.11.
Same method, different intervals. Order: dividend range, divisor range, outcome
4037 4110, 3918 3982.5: 1.11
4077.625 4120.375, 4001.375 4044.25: 0.88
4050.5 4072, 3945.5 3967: 1.10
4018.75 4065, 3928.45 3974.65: 1.22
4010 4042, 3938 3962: 1.18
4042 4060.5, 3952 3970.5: 1.19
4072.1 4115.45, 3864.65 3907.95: 1.05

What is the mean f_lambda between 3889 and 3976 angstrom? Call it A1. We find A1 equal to 61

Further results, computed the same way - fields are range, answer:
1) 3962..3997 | 60.2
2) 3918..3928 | 65.9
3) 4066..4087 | 63.6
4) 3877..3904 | 57.6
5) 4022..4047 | 73.8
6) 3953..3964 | 58.4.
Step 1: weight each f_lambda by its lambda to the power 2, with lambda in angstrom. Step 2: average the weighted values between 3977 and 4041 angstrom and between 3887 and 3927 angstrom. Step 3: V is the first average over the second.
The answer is 1.1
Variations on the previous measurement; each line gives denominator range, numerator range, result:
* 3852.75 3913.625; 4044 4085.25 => 1.11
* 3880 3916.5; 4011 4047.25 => 1.26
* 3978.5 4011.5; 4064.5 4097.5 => 0.98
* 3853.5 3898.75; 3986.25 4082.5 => 1.13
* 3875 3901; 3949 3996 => 1.09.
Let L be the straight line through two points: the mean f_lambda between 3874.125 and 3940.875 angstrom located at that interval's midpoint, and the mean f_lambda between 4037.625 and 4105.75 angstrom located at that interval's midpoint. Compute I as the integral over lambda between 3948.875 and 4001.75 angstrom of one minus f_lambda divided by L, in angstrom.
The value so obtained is 0.84 angstrom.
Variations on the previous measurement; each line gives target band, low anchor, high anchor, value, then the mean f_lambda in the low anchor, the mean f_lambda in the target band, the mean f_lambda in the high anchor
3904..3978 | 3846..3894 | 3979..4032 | 4.7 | 65.1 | 61.5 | 66.2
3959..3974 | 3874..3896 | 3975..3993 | 1.5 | 58.4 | 55.2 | 61.8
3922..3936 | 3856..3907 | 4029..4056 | 1.1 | 63.2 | 61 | 72.9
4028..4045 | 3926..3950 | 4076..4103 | -4.0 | 62.3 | 75.2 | 60.1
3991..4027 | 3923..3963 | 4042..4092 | -2.1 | 62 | 66.8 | 64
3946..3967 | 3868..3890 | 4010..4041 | 2.6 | 64.5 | 59.6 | 70.9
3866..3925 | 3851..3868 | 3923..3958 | 1.8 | 67.8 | 63.7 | 63.1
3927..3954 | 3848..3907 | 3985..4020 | 1.1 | 63.3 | 62.3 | 66.5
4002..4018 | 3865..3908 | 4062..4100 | -0.8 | 62.2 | 63.9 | 60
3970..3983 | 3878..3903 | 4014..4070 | 1.9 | 57.5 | 54.6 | 69.1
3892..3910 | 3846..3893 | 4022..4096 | 2.1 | 65.3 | 57.8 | 66.1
